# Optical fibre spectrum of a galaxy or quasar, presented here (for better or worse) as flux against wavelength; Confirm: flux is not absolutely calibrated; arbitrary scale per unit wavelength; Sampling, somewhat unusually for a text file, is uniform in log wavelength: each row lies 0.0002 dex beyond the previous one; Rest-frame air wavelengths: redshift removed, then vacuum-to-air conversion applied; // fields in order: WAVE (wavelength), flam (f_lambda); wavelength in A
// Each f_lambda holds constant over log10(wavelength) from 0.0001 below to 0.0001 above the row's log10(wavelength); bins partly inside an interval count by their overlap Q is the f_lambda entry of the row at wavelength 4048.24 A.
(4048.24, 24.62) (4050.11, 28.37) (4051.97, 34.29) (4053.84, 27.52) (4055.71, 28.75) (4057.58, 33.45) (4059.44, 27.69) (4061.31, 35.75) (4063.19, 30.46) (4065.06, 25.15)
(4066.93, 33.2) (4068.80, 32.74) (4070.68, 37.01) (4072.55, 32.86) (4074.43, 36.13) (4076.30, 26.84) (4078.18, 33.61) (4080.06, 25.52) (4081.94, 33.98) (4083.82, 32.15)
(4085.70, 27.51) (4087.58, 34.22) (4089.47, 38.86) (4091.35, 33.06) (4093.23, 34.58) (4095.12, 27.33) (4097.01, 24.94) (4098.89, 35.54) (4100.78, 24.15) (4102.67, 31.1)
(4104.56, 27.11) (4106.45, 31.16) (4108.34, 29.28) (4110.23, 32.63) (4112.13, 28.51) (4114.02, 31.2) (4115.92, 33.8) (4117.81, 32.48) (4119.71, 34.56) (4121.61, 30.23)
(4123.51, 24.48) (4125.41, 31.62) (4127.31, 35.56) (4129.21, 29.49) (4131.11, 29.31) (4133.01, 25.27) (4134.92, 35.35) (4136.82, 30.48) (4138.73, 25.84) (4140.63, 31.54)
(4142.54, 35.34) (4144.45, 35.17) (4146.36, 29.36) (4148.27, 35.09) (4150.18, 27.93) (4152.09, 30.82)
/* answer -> 24.62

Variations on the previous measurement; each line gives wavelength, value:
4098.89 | 35.54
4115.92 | 33.8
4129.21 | 29.49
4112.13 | 28.51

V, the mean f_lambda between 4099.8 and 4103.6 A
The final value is 27.7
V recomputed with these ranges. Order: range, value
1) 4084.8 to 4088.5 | 30.9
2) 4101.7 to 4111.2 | 30.2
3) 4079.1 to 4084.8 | 30.5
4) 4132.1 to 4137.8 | 30.4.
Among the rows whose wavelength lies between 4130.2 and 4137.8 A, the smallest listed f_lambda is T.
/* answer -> 25.27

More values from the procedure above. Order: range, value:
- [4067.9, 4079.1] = 26.84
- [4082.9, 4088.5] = 27.51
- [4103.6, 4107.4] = 27.11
